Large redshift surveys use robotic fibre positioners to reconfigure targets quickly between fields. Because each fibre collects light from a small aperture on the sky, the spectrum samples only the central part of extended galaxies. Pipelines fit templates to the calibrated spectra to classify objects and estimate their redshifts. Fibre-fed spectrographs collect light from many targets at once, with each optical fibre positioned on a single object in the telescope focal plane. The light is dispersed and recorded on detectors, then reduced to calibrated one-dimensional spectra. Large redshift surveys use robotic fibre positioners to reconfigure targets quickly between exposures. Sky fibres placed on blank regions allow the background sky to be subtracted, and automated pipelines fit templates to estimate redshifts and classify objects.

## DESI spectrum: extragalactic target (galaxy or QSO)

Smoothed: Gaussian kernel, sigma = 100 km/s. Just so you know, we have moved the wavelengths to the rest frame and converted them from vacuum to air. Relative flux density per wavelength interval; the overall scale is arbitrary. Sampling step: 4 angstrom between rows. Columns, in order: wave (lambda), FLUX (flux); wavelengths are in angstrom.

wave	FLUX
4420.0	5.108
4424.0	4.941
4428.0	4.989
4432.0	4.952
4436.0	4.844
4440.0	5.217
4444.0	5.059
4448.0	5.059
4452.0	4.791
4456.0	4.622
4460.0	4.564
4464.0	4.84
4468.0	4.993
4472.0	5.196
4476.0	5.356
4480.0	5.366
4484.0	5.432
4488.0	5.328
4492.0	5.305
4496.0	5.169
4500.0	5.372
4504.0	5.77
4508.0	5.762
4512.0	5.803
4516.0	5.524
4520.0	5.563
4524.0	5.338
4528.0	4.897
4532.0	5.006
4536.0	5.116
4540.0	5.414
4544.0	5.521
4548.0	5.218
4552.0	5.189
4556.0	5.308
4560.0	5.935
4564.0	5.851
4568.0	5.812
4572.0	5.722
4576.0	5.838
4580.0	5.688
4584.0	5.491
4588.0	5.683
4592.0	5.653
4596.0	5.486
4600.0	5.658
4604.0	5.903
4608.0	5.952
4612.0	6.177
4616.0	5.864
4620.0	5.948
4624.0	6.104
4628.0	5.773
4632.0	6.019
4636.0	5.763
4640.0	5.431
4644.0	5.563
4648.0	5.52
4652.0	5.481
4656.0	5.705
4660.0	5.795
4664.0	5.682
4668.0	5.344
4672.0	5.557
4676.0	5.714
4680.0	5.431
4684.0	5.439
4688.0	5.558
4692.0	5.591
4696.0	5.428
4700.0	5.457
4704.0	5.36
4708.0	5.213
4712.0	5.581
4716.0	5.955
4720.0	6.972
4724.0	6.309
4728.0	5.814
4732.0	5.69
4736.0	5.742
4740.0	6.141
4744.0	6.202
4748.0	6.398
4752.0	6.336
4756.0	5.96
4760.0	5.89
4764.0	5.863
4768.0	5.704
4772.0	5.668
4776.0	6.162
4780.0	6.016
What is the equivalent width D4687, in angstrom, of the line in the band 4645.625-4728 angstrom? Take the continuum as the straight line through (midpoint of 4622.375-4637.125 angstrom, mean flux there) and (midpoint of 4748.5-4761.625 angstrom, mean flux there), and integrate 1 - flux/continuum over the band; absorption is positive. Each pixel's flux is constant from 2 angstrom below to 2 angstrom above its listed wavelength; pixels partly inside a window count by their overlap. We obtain 4.8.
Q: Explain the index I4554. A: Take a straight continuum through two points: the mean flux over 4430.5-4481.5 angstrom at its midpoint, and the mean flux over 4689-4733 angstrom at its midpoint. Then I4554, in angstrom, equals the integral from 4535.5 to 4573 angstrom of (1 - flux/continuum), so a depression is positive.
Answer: -1.7 angstrom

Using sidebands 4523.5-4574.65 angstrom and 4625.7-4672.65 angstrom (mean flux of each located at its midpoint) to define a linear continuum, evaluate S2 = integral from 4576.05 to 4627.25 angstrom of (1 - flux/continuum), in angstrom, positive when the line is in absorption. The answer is -2.5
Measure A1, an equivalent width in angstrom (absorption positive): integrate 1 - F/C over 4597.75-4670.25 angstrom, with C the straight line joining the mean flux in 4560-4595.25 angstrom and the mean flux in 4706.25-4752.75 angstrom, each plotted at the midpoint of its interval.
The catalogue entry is 0.9 angstrom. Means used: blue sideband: 5.72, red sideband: 6.03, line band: 5.76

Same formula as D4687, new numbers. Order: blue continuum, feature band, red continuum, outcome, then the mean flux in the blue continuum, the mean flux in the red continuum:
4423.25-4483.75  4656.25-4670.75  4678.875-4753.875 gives 0.1 angstrom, 5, 5.83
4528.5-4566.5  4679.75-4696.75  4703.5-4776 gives 0.9 angstrom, 5.38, 5.95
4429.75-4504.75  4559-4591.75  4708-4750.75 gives -1.5 angstrom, 5.11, 6.04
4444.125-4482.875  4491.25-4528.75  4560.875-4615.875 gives -1.4 angstrom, 4.99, 5.77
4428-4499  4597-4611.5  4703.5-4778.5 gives -0.9 angstrom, 5.07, 5.96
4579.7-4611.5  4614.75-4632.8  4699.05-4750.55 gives -0.6 angstrom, 5.71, 5.92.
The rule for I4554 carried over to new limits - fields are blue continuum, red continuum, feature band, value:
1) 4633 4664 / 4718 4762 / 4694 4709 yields 1.4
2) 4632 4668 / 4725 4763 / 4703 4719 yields 0.7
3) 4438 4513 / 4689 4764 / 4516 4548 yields 0.5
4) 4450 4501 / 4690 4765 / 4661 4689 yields 0.9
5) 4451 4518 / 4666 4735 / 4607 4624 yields -1.5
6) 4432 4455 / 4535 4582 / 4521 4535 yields 0.7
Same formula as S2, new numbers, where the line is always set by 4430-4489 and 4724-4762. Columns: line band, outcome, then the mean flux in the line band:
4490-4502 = -0.3 angstrom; 5.28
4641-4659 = 0.4 angstrom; 5.57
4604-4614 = -0.8 angstrom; 6.03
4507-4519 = -1.0 angstrom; 5.68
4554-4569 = -0.9 angstrom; 5.72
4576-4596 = -0.6 angstrom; 5.64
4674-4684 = 0.5 angstrom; 5.55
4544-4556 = 0.2 angstrom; 5.27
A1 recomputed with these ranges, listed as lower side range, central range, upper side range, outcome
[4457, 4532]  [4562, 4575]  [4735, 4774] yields -0.7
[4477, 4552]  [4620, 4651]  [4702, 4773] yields -0.3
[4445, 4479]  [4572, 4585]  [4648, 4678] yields -0.9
